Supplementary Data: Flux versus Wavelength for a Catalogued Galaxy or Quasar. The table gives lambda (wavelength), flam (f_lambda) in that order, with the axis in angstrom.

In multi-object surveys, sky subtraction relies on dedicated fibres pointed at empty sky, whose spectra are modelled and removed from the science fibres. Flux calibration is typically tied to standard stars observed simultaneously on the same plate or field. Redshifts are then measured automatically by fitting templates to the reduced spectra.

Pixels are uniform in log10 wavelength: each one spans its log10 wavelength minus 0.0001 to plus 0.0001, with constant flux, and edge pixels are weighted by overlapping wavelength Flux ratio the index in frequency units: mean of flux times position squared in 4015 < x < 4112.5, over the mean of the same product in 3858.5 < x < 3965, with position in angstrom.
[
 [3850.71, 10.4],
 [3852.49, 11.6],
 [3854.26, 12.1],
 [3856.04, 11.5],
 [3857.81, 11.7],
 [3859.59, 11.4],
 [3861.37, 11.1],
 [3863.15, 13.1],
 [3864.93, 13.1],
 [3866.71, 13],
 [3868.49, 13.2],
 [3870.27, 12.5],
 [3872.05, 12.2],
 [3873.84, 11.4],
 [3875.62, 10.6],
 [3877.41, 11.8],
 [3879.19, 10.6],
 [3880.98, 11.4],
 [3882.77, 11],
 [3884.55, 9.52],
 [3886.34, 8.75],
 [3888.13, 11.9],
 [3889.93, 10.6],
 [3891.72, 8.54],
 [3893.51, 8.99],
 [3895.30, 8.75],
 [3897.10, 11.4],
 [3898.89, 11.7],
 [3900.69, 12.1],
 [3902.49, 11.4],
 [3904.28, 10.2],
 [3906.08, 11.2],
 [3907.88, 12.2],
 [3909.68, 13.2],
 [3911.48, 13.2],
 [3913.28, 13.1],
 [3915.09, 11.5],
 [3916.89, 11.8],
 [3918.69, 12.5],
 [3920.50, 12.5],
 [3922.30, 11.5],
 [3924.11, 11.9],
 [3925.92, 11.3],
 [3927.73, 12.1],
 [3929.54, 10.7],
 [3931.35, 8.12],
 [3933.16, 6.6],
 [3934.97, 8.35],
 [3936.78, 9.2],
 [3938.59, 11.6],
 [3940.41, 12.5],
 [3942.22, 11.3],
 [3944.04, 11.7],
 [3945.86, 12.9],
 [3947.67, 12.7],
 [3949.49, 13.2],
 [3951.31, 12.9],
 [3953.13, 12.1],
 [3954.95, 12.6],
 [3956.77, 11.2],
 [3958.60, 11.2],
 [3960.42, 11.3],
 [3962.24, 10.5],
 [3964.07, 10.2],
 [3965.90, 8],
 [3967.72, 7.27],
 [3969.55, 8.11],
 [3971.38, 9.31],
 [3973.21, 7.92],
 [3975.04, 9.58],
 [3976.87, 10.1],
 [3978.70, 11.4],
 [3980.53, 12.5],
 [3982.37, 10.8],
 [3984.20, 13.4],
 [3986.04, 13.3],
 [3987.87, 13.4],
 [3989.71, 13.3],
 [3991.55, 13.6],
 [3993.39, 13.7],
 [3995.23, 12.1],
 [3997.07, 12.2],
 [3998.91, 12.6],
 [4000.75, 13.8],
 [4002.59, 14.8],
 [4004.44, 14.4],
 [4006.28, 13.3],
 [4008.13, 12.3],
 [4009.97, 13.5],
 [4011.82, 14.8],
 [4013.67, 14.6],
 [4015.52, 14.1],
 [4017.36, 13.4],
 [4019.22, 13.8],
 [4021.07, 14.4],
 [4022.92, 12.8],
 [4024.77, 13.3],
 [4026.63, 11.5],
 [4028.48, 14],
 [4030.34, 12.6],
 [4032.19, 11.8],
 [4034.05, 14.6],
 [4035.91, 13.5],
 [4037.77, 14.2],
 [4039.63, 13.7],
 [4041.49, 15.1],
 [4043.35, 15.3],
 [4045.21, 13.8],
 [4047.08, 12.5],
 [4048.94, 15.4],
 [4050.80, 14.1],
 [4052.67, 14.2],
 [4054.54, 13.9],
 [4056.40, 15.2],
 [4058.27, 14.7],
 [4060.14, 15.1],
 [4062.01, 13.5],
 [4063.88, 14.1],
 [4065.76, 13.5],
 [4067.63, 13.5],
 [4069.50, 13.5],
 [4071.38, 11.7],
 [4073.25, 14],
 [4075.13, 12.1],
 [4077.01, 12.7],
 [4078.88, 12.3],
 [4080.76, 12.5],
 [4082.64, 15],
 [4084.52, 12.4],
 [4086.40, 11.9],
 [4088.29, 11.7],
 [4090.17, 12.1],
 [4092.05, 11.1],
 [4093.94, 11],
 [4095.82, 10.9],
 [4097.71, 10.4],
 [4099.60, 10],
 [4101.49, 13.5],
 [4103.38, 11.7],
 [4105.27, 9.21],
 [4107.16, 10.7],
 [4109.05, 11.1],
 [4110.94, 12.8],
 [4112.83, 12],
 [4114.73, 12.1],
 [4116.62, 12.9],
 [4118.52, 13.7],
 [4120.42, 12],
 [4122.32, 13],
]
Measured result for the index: 1.23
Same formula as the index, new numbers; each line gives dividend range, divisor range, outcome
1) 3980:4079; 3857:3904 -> 1.30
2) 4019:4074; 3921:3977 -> 1.37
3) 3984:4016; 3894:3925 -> 1.20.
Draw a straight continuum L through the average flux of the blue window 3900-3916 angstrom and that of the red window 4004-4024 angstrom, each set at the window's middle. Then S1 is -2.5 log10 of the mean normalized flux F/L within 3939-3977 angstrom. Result 0.18 mag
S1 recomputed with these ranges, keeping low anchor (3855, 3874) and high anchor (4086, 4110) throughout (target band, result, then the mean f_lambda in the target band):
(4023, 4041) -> -0.16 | 13.3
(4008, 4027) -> -0.18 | 13.6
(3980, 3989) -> -0.09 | 12.7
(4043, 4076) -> -0.22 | 13.9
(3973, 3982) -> 0.12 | 10.5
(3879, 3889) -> 0.16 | 10.5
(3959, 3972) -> 0.25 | 9.32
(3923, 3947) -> 0.12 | 10.7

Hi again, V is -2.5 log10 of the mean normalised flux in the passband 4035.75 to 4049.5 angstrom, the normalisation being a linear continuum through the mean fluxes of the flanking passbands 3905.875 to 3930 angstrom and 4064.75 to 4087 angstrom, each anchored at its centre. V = -0.12 mag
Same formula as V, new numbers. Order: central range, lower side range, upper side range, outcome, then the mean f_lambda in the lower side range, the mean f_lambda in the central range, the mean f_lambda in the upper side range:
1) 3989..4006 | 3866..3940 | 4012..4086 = -0.053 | 11.1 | 13.4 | 13.7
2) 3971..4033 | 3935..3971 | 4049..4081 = -0.052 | 11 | 12.8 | 13.6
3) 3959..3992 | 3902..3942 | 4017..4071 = 0.153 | 11.2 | 10.7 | 13.8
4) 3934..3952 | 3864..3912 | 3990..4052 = 0.059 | 11.3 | 11.6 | 13.6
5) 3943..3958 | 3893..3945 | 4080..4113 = -0.105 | 11.1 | 12.4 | 11.7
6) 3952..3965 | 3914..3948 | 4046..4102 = 0.011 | 11.1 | 11.3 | 12.9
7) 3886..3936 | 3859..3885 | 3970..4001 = 0.081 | 11.8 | 11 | 11.8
